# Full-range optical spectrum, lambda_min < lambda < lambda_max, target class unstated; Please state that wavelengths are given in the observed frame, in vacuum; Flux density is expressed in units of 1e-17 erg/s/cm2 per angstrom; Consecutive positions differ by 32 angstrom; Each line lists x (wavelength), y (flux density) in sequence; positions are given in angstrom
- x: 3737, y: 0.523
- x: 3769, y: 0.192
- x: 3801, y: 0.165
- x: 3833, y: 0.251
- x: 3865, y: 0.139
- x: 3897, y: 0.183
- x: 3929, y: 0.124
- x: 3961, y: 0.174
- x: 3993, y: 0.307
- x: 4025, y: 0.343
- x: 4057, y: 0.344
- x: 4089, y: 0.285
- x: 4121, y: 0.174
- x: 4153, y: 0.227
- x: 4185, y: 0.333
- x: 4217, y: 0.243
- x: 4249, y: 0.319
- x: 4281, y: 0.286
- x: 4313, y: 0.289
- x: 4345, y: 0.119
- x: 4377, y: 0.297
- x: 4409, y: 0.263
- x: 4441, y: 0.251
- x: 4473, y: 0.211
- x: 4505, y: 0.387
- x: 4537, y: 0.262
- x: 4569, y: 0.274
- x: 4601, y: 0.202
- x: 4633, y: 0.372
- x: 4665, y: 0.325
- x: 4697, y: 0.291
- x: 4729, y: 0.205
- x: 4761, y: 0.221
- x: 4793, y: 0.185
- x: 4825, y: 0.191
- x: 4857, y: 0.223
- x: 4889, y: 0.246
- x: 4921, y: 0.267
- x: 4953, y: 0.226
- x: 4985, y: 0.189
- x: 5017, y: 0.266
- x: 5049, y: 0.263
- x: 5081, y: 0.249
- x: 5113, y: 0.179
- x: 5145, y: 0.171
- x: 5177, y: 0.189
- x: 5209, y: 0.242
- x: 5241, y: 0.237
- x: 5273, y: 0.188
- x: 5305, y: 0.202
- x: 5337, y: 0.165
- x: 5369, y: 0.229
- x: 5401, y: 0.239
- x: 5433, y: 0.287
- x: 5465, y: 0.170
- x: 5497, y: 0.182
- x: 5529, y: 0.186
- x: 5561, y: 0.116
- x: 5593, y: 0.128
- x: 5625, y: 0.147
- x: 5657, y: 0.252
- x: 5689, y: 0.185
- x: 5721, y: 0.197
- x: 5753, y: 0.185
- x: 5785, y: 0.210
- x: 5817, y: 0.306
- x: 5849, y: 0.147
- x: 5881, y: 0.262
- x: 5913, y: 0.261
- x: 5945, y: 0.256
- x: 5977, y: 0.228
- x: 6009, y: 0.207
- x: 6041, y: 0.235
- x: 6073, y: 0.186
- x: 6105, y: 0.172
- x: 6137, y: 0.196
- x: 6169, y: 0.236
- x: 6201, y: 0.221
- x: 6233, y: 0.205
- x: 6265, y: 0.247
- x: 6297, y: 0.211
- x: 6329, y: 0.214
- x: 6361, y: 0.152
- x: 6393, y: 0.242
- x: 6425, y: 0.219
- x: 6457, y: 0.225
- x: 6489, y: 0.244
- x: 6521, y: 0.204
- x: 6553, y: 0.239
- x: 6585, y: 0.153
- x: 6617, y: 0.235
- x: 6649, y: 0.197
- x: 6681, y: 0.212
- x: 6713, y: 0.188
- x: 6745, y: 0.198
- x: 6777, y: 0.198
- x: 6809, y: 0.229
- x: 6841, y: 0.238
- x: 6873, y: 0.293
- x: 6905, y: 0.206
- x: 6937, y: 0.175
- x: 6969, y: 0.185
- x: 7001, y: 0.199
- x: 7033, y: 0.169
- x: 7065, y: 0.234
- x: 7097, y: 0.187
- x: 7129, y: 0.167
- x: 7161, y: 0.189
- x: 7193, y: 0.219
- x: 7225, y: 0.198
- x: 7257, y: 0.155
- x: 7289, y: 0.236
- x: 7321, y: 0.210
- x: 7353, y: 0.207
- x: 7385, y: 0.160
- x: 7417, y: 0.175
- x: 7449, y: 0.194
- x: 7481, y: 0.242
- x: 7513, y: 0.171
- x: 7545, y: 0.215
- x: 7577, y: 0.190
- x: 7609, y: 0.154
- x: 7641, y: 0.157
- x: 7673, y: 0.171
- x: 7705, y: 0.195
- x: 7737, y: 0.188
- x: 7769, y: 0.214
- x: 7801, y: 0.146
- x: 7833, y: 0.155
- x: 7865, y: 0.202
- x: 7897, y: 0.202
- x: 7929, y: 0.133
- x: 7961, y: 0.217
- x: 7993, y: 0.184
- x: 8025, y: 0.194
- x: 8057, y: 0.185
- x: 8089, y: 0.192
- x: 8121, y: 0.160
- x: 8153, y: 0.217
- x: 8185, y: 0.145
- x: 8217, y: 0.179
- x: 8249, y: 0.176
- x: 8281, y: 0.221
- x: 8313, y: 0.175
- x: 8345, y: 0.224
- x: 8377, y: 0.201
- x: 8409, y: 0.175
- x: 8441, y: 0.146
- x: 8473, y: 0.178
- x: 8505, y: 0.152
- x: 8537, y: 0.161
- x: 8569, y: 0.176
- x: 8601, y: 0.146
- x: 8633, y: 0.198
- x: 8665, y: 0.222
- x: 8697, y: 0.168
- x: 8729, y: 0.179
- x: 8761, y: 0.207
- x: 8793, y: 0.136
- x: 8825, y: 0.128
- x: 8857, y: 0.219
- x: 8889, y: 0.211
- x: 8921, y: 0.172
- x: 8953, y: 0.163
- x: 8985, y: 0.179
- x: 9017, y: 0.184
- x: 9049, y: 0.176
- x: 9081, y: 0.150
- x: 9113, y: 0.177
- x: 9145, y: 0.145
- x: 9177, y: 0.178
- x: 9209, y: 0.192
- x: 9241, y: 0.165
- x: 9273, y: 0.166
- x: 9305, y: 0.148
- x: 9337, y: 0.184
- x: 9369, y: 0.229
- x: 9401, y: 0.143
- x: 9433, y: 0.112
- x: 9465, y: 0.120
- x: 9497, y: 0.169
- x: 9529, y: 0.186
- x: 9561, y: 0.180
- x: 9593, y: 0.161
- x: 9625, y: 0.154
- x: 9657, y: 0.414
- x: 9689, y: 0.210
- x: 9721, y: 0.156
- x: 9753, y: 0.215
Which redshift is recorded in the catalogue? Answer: 1.590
